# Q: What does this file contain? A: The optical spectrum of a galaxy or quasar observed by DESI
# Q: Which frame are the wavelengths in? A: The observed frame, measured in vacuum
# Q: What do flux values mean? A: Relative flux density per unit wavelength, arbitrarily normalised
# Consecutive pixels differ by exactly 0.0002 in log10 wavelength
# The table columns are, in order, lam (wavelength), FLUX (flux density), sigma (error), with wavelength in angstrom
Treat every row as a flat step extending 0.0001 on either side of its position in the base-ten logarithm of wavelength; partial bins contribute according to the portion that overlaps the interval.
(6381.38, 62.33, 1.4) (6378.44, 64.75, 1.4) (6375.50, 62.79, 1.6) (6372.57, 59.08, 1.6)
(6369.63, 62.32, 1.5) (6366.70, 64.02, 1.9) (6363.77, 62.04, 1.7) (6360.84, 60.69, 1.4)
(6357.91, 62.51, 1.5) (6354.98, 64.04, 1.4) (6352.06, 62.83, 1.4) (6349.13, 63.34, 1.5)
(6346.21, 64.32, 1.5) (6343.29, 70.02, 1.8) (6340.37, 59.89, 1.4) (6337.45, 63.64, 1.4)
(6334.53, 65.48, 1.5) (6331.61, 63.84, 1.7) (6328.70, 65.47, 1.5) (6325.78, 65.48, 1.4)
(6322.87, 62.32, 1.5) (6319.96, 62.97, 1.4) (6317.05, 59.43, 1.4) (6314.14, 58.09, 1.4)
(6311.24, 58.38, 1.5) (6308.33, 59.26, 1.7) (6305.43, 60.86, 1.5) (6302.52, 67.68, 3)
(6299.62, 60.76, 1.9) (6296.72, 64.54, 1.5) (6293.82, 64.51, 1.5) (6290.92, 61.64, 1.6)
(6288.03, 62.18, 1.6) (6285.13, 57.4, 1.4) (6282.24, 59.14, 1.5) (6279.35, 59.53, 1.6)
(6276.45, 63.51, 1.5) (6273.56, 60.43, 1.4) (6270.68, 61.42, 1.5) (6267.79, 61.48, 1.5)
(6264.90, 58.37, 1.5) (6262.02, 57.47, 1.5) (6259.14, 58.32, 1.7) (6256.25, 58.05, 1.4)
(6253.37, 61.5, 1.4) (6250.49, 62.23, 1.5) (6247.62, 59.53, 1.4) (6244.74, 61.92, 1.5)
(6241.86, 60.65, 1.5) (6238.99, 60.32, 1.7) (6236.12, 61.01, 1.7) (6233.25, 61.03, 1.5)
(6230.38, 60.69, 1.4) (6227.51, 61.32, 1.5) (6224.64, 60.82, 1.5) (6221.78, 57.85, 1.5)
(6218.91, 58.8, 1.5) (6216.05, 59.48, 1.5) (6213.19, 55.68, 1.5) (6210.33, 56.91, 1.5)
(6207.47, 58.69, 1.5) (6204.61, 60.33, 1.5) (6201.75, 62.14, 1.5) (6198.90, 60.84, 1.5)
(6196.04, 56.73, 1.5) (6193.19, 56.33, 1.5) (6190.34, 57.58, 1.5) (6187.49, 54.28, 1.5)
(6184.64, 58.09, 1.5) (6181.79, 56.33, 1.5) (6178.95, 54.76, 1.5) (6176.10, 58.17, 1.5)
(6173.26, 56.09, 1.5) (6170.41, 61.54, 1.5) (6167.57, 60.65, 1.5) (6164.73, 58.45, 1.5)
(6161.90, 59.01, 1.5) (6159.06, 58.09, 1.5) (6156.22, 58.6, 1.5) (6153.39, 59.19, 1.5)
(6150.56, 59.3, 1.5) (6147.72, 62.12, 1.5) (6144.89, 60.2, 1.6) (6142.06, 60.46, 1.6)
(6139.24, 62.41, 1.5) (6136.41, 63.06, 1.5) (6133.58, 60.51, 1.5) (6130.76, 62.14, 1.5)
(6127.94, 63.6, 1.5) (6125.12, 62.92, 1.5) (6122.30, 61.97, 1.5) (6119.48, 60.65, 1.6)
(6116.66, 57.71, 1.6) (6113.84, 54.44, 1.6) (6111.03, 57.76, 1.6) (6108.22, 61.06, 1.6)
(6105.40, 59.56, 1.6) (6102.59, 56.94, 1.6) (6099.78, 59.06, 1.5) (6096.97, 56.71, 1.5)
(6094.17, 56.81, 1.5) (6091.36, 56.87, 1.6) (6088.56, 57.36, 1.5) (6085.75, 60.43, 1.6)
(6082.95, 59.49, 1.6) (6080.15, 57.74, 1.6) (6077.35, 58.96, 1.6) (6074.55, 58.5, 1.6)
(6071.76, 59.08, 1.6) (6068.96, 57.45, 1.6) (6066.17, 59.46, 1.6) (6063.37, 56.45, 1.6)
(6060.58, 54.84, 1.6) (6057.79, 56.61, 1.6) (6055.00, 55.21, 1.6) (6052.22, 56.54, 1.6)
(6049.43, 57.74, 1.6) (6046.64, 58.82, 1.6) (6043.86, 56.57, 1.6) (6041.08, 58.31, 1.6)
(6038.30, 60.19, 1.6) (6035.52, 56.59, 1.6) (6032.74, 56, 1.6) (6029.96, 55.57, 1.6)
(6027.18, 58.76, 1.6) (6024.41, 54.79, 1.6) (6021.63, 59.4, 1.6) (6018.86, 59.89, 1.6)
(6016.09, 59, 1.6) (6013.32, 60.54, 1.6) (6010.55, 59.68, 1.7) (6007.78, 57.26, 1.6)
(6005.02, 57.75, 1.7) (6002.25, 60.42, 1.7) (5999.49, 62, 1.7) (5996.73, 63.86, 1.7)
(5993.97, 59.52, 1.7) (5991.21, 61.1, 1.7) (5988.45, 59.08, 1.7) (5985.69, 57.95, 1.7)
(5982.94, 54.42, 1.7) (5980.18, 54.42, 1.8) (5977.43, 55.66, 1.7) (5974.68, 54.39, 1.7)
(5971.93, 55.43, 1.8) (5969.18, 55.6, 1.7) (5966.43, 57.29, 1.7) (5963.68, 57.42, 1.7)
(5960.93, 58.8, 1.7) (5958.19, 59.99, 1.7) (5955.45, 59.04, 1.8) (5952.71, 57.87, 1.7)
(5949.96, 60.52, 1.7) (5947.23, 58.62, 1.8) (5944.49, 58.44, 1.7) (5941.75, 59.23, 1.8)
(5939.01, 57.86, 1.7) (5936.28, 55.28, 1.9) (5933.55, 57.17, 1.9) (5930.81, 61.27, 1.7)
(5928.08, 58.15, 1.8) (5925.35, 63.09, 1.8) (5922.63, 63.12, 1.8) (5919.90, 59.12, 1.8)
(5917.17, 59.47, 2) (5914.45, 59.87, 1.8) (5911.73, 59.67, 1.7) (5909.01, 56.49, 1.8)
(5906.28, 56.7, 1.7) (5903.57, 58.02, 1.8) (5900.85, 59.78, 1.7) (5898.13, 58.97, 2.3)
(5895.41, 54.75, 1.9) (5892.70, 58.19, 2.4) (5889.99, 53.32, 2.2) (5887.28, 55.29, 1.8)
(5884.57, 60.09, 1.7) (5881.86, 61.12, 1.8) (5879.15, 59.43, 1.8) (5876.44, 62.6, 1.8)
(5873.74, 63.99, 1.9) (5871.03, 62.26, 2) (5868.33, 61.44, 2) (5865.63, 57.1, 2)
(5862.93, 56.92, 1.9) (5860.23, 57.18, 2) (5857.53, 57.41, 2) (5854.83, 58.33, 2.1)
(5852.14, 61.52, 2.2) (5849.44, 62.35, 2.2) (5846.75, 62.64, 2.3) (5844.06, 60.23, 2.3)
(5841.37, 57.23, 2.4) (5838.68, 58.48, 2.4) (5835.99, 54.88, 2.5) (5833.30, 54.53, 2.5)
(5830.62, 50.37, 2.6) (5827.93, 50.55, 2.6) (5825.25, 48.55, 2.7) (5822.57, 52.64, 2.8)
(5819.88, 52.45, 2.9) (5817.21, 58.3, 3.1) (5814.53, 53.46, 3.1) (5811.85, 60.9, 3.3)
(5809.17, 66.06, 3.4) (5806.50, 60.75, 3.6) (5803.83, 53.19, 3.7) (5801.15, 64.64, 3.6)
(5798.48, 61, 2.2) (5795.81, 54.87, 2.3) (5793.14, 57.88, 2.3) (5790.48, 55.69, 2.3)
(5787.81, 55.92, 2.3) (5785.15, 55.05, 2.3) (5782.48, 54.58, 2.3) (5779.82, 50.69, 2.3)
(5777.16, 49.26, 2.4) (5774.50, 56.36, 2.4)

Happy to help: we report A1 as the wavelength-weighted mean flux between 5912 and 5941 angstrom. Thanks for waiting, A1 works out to 59.4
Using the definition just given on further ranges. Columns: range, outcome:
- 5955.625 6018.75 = 58.3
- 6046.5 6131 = 58.4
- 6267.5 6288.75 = 60.5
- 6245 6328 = 61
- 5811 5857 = 56.3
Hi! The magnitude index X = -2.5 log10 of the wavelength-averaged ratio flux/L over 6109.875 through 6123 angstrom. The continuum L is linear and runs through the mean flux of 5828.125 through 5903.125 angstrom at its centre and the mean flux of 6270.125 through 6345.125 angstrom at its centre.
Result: 0.041 mag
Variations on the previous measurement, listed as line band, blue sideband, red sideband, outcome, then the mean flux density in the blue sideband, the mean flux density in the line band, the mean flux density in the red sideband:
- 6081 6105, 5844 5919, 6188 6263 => 0.02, 59.1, 58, 59.4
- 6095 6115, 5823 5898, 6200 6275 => 0.02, 57.8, 58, 59.9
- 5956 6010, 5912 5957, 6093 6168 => 0.02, 59.3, 58.1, 59.8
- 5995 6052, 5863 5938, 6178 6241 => 0.01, 59.1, 58.6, 58.7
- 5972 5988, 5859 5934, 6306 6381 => 0.08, 59.1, 55.6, 62.7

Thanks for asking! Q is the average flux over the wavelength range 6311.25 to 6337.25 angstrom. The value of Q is 62.7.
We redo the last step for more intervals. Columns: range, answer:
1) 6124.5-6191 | 59.5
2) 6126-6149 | 61.9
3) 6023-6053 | 57.3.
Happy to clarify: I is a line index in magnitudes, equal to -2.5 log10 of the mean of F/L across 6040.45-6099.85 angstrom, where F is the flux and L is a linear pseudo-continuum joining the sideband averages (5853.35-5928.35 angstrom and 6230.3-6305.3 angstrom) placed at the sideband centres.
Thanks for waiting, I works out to 0.04 mag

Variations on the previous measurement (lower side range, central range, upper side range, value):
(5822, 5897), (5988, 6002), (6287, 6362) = -0.036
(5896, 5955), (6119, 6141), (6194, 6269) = -0.050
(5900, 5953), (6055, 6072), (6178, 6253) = 0.038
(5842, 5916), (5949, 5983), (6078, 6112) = 0.033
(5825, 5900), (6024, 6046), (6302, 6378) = 0.045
